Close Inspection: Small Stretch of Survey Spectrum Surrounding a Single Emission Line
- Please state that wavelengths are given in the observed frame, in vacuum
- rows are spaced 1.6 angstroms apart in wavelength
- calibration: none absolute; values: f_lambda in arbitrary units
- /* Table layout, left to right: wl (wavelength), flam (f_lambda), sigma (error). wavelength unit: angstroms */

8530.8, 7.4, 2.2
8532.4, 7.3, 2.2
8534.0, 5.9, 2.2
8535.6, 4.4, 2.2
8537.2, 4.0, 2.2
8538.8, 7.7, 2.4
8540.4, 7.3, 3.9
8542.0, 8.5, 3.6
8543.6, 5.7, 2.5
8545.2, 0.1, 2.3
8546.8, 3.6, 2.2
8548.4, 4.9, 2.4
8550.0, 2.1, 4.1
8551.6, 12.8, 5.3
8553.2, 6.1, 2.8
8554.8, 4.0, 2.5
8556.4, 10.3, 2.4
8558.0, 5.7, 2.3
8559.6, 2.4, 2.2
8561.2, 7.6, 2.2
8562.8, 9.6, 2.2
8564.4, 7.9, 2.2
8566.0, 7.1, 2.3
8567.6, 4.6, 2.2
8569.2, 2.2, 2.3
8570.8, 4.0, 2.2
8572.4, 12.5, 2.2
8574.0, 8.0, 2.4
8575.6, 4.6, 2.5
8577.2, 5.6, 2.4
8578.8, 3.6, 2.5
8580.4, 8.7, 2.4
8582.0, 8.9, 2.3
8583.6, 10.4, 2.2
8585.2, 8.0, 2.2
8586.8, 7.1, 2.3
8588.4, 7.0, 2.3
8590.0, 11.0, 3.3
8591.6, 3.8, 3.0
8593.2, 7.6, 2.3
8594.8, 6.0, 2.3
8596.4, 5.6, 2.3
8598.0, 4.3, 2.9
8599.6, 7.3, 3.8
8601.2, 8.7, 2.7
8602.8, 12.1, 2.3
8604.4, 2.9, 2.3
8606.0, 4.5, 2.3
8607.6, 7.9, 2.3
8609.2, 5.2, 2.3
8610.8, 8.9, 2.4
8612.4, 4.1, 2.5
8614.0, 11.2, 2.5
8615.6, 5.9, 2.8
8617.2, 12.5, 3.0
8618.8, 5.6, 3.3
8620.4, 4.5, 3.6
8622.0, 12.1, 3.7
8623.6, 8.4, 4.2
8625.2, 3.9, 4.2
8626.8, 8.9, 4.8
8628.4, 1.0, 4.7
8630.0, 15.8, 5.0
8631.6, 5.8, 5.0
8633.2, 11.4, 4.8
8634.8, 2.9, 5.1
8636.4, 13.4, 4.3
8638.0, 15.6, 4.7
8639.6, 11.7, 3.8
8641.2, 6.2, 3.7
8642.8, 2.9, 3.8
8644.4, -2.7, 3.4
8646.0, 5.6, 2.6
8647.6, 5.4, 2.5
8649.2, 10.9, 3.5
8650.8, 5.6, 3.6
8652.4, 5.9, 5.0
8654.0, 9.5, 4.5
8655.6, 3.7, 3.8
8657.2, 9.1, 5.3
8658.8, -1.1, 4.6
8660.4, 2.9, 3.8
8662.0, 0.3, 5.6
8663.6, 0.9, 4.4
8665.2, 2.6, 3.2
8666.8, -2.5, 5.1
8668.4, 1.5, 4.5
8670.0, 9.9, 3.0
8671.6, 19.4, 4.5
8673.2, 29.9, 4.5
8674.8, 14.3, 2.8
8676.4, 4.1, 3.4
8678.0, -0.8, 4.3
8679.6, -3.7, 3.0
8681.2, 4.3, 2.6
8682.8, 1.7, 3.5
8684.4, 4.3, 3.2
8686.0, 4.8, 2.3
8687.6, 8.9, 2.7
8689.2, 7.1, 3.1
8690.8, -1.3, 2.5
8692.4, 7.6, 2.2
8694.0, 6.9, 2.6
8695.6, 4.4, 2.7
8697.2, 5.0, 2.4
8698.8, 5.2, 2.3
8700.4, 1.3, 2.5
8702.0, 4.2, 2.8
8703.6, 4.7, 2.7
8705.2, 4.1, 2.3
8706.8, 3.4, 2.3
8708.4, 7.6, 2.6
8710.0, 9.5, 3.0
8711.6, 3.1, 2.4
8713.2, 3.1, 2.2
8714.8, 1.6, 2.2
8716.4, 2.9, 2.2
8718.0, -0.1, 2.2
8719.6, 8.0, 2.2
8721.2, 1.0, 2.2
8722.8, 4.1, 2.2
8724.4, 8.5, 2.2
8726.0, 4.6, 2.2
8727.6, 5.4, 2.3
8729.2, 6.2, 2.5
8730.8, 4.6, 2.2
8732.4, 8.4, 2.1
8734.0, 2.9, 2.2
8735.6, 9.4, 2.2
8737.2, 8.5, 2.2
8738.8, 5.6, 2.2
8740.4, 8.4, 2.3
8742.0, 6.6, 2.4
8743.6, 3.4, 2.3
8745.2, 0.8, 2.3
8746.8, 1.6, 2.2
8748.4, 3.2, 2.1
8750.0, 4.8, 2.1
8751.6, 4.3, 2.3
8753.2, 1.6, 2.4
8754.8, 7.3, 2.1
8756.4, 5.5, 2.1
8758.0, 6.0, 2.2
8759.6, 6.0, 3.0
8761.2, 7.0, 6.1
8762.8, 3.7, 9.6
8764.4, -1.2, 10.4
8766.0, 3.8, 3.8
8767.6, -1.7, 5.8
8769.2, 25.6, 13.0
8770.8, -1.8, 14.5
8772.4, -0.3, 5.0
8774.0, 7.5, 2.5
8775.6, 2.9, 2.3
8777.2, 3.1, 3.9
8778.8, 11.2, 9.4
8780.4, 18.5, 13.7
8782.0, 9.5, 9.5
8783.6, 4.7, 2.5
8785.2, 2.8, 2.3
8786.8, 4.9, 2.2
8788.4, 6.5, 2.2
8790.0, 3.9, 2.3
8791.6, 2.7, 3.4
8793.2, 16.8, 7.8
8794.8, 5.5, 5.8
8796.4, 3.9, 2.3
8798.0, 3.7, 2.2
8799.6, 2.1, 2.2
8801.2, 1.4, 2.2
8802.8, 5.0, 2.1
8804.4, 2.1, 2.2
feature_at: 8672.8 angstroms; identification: Hbeta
